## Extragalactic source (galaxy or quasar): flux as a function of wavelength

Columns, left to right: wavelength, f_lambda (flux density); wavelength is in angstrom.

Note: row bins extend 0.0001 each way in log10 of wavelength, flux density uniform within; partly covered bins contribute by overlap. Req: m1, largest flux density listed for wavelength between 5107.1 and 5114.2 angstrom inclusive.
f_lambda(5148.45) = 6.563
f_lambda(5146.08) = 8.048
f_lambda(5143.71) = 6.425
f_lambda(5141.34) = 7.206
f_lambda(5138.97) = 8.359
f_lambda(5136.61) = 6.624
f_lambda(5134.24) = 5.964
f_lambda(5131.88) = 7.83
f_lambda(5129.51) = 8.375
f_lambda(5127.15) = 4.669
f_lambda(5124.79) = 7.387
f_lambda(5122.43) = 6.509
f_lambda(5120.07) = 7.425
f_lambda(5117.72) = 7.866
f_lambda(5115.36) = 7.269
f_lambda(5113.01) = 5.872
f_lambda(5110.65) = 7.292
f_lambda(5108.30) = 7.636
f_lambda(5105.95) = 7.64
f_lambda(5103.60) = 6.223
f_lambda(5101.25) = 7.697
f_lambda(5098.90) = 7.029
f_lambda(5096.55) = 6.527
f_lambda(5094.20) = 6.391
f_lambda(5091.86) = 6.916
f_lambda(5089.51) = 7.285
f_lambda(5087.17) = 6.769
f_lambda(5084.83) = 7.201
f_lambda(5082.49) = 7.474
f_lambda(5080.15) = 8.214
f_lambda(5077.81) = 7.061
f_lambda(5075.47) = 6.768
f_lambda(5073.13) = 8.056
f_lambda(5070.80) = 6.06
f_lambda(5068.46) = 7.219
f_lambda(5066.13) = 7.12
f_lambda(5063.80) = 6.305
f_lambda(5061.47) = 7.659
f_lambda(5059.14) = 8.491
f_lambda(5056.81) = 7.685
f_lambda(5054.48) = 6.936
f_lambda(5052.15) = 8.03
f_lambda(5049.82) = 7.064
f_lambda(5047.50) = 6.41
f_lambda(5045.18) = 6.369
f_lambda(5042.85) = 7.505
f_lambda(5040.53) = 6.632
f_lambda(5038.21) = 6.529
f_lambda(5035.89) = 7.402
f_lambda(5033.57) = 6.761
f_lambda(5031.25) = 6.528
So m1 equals 7.636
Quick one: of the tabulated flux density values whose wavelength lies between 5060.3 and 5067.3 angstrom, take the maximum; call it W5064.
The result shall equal 7.659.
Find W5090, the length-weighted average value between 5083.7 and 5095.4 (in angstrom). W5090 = 6.91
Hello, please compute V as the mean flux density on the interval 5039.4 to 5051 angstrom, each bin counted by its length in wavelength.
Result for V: 6.8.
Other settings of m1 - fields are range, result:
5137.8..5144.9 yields 8.359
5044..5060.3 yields 8.491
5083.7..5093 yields 7.285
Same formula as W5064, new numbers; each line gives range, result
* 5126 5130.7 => 8.375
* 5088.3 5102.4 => 7.697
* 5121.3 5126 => 7.387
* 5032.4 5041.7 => 7.402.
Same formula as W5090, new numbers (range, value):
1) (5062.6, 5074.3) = 6.96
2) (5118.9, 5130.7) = 6.87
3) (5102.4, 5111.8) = 7.2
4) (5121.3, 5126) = 6.94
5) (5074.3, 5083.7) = 7.38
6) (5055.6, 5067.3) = 7.45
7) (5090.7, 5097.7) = 6.61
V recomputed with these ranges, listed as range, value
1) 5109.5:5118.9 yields 7.08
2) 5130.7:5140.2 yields 7.2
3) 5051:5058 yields 7.55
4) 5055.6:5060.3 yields 8.07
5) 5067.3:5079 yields 7.03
